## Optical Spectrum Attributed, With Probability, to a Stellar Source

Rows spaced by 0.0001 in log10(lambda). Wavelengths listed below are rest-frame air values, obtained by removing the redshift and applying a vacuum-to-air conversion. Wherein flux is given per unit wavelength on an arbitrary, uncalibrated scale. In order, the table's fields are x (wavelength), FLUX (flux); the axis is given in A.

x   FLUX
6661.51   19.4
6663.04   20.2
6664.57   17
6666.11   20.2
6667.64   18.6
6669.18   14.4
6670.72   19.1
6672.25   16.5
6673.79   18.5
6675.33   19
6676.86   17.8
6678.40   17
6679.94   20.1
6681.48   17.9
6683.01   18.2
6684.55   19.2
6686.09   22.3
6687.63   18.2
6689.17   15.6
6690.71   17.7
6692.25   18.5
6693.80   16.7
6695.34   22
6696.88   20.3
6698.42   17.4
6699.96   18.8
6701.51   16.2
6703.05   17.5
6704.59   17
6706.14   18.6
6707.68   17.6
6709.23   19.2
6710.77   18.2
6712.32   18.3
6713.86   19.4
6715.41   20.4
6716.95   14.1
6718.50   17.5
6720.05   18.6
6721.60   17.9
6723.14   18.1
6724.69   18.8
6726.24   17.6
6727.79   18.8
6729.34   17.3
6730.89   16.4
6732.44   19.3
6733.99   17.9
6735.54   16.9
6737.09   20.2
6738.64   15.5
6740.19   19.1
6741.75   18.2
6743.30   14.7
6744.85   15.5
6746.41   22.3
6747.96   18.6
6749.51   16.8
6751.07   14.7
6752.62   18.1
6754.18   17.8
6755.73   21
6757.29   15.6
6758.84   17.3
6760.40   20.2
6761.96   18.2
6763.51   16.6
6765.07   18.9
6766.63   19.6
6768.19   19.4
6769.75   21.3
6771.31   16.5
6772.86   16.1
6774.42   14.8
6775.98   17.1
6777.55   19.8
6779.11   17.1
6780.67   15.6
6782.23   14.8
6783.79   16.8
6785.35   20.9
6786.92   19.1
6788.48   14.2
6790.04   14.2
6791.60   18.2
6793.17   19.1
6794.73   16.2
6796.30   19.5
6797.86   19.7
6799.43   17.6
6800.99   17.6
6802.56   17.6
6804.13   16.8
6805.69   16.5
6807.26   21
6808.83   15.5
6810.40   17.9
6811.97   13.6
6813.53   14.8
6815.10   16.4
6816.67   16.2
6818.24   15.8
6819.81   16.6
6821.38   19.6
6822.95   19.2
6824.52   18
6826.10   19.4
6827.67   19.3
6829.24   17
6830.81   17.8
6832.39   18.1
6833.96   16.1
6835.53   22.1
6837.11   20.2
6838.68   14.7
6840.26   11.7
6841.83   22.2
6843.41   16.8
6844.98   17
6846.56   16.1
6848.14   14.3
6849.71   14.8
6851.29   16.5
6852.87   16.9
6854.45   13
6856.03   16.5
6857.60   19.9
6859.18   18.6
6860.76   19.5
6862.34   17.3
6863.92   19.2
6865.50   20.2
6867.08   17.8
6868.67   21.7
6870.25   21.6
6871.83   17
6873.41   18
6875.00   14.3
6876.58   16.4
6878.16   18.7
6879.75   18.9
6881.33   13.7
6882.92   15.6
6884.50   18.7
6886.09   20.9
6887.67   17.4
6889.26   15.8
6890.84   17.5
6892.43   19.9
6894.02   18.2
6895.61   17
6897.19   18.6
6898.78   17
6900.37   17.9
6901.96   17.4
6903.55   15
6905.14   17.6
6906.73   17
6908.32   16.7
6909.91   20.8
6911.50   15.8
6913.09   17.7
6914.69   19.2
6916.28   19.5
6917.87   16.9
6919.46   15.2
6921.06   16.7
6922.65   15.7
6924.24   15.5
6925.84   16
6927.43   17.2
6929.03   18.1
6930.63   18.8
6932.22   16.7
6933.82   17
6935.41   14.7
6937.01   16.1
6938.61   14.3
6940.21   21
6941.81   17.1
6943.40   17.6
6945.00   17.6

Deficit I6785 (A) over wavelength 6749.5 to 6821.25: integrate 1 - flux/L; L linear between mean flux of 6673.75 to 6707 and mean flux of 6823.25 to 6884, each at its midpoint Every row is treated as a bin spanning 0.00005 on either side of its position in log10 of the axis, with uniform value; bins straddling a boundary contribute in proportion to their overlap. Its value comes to 2.06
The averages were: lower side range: 18.4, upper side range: 17.6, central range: 17.4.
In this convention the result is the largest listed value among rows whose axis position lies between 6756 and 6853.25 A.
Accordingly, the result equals 22.2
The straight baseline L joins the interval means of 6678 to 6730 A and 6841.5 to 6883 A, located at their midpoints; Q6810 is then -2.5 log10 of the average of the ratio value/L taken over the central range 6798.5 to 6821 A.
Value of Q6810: 0.06 mag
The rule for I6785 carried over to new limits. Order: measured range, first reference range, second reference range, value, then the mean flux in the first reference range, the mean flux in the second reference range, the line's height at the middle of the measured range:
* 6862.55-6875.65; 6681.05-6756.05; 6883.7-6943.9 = -0.9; 18.1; 17.4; 17.5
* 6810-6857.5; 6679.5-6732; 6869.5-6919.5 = 2.2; 18.2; 17.6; 17.8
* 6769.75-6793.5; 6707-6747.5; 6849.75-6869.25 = 1.2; 18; 17.9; 18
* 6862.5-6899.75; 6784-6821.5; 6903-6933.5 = -1.7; 17.2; 17.2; 17.2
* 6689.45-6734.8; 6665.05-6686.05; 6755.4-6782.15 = 0.0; 18.3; 17.8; 18.1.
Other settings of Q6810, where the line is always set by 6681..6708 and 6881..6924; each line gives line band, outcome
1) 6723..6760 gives 0.020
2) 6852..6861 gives 0.021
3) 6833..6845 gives 0.002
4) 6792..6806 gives -0.002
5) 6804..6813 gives 0.062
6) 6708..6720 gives 0.005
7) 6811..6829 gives 0.037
